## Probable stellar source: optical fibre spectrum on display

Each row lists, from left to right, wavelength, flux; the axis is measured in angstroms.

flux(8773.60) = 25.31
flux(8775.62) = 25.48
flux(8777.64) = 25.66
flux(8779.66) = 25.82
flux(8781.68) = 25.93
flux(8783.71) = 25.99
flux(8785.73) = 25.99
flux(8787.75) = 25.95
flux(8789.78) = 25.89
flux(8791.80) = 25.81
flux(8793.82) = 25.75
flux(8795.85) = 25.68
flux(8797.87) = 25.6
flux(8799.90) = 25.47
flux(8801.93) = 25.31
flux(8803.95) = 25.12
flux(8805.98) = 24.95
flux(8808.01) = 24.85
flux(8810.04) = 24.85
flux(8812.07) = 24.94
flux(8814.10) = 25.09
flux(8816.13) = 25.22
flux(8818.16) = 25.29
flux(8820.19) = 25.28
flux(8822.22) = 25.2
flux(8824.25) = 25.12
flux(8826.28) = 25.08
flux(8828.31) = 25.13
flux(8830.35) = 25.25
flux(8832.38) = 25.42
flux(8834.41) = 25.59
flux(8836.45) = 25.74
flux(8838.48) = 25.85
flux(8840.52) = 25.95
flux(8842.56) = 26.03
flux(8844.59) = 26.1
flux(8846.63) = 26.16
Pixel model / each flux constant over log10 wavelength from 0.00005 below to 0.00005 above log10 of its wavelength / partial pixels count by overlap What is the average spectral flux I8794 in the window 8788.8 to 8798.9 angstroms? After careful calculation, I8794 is 25.8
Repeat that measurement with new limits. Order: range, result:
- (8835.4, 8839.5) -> 25.8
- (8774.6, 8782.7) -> 25.7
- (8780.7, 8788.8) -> 25.9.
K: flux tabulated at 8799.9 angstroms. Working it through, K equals 25.47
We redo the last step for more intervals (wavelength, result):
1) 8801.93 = 25.31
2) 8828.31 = 25.13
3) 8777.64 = 25.66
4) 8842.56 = 26.03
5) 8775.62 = 25.48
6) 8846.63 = 26.16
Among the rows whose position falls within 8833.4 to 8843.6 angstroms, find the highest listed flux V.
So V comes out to 26.03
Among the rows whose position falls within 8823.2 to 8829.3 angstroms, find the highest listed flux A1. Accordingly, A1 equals 25.13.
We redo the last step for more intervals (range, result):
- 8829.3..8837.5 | 25.74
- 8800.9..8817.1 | 25.31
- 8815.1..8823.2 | 25.29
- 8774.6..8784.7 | 25.99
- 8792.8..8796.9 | 25.75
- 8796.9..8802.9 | 25.6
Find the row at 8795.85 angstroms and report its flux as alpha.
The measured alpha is 25.68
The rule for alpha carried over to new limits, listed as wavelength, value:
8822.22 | 25.2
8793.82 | 25.75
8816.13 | 25.22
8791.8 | 25.81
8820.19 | 25.28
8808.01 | 24.85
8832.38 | 25.42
